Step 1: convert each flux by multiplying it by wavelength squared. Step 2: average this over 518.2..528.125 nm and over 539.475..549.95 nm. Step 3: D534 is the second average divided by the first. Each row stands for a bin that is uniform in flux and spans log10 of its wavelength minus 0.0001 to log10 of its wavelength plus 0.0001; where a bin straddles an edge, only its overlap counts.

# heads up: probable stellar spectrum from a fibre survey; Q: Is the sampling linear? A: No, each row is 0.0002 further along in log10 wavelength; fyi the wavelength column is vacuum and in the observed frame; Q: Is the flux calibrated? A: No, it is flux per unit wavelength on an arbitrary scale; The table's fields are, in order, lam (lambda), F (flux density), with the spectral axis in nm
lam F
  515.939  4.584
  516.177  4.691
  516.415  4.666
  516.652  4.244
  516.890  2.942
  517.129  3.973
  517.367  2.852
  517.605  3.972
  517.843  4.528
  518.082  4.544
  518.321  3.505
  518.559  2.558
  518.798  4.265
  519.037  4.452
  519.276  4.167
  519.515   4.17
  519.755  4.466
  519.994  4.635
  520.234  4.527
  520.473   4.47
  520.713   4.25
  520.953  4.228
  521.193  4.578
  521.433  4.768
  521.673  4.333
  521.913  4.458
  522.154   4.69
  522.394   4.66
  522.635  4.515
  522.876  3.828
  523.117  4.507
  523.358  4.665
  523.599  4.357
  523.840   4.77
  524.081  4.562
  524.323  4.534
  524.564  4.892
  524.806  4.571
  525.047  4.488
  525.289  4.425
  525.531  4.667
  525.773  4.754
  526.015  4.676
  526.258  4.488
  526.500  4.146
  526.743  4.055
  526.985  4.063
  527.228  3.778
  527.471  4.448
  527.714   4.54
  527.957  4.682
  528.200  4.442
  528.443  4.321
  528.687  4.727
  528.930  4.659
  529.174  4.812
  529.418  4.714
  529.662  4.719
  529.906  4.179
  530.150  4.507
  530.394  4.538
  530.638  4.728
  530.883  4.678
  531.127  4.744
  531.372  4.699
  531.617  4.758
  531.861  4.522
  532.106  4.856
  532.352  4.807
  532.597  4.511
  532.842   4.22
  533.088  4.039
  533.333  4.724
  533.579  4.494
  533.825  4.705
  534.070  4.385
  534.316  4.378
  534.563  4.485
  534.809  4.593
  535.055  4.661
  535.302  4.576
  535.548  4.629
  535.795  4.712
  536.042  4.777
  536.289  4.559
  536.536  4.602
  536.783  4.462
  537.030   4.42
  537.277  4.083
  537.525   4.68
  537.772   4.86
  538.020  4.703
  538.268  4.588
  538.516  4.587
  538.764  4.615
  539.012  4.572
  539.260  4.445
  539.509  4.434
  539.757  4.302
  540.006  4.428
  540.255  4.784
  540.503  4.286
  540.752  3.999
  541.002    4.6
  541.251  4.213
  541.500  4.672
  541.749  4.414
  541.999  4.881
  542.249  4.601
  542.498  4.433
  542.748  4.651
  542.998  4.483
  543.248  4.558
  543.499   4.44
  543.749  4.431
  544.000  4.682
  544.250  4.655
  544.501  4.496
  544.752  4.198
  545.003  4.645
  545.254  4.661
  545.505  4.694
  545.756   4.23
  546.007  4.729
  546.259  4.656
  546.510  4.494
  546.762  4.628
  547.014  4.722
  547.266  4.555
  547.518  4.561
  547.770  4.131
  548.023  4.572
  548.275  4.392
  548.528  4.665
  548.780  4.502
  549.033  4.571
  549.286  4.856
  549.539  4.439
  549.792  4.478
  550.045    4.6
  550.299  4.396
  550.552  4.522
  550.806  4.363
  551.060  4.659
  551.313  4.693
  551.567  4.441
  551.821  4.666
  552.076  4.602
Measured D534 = 1.12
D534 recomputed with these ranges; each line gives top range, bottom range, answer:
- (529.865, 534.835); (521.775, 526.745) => 1.04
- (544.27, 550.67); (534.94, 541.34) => 1.04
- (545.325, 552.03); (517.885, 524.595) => 1.15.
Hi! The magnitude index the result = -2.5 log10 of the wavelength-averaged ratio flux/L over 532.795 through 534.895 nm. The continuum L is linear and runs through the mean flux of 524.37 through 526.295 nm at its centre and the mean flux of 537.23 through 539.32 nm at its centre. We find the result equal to 0.04 mag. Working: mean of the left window 4.62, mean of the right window 4.59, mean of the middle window 4.45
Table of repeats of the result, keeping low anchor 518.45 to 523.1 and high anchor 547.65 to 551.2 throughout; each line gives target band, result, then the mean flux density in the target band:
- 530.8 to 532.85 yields -0.06 mag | 4.67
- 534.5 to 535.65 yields -0.04 mag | 4.6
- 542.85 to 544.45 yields -0.02 mag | 4.54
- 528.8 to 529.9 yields -0.07 mag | 4.67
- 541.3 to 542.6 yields -0.03 mag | 4.58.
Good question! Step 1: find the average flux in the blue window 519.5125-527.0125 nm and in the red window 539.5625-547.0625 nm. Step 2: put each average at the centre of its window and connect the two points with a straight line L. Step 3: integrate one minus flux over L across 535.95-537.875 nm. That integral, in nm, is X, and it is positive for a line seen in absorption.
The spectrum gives -0.02 nm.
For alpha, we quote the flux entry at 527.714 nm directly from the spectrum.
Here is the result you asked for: 4.54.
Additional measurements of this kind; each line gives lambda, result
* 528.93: 4.659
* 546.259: 4.656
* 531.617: 4.758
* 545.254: 4.661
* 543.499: 4.44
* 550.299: 4.396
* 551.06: 4.659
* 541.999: 4.881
